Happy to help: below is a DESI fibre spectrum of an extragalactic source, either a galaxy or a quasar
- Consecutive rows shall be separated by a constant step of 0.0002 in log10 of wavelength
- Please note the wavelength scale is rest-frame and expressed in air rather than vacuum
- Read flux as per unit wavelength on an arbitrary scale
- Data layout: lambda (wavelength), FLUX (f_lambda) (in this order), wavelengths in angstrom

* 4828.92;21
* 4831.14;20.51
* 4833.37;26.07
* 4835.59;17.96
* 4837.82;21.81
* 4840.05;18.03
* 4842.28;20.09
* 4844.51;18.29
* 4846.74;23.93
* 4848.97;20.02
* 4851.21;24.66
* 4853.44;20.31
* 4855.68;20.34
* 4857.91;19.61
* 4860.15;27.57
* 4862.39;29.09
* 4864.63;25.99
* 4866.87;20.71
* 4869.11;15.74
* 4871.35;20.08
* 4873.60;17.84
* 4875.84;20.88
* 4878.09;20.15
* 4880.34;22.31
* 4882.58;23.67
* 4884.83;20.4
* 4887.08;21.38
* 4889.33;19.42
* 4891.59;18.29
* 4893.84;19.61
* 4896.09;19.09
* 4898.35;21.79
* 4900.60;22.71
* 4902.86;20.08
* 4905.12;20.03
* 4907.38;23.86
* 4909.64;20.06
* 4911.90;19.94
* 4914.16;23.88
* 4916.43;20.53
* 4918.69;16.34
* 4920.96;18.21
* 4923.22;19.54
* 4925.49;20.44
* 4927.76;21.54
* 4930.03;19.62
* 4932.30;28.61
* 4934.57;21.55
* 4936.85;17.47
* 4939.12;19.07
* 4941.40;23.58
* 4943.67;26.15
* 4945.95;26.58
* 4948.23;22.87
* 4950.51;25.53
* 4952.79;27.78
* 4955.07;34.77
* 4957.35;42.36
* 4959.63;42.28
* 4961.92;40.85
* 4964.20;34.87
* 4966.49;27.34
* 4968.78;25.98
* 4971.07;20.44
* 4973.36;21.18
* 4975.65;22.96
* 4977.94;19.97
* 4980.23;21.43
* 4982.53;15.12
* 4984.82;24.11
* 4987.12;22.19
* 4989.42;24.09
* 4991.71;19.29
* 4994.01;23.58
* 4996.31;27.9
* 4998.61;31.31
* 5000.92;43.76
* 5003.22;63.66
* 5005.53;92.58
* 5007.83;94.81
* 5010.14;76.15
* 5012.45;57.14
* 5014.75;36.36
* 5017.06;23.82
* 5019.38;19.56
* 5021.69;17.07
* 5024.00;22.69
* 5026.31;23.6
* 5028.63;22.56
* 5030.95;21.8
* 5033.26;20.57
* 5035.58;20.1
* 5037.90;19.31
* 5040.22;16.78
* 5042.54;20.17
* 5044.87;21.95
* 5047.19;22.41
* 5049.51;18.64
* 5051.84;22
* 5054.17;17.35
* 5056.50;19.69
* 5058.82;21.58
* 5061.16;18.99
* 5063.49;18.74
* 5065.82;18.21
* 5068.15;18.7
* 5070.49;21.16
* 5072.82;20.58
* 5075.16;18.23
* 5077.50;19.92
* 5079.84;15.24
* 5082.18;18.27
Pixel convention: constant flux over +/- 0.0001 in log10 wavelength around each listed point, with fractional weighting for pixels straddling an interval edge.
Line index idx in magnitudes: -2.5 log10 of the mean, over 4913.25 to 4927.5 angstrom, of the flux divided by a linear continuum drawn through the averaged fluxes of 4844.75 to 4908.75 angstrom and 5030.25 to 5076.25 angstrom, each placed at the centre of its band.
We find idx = 0.06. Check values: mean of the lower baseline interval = 21.4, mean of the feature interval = 19.9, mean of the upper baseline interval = 19.8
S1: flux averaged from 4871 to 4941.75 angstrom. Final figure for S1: 20.7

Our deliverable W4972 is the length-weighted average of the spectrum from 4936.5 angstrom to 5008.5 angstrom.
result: 31.8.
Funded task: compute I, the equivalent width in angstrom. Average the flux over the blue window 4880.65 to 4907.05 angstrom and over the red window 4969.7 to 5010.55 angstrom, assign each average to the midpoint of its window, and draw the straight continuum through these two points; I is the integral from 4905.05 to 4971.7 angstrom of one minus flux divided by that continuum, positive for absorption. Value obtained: 6.9 angstrom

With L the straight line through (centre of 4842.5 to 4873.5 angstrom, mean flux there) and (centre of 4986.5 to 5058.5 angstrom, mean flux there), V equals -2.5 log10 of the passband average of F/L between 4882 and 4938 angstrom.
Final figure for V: 0.20 mag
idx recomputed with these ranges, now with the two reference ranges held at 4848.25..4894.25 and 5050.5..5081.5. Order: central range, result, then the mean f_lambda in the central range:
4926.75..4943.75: -0.07 mag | 22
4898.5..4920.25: 0.01 mag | 20.8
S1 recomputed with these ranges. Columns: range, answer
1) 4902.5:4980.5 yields 24.6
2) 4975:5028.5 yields 35.7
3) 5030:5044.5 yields 19.9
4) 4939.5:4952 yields 24.7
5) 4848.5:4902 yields 21.3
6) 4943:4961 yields 31.3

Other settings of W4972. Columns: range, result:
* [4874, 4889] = 21.2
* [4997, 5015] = 62.4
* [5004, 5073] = 29.1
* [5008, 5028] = 37.2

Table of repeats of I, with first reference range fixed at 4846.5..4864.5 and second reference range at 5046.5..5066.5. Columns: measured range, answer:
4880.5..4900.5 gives 1.8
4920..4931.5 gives 1.0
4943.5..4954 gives -2.0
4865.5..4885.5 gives 2.3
